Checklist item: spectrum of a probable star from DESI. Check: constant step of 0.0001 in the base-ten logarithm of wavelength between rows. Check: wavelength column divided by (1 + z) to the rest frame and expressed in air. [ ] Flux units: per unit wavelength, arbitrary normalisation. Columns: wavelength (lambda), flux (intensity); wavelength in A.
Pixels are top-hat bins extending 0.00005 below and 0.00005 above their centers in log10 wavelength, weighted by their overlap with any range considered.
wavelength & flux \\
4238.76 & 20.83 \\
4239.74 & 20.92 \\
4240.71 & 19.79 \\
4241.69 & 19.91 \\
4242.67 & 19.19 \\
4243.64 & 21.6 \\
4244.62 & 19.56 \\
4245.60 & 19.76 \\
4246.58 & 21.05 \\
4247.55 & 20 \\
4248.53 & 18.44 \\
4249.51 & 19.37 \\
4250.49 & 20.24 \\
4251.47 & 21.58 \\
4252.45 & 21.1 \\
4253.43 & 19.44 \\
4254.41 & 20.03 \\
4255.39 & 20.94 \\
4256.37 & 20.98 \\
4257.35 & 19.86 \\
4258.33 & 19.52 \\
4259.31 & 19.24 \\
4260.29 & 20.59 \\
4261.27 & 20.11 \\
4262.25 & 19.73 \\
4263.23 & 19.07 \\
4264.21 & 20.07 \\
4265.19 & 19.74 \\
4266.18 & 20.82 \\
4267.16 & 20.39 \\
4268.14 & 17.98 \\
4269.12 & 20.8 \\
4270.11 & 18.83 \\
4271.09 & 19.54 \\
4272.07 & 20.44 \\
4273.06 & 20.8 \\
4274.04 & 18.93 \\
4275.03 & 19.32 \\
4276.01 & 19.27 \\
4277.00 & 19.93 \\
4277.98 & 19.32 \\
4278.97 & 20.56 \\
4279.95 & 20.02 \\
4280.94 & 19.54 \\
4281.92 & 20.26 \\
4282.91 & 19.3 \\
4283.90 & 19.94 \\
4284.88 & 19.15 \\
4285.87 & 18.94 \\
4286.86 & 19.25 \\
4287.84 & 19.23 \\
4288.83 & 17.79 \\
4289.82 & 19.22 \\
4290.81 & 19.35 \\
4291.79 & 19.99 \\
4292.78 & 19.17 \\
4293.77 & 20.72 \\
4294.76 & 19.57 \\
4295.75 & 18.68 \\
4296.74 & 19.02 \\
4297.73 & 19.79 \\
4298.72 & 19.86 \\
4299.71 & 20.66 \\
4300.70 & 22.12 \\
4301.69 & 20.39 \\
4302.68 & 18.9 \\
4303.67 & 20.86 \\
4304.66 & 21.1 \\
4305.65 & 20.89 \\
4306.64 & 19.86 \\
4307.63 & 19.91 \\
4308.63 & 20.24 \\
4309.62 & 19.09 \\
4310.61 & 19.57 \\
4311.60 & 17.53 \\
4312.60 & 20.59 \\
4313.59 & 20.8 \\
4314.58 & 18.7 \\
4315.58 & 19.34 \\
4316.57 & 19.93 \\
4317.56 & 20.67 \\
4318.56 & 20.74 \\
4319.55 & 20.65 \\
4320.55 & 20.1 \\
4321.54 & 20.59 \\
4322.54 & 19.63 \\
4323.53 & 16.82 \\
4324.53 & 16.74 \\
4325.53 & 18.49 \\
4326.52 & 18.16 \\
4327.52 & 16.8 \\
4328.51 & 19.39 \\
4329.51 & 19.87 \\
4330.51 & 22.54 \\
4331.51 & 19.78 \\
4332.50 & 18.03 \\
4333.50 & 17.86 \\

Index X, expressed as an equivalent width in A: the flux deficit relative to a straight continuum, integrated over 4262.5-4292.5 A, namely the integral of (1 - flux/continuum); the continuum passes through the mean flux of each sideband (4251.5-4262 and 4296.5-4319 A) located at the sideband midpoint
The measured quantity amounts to 0.8 A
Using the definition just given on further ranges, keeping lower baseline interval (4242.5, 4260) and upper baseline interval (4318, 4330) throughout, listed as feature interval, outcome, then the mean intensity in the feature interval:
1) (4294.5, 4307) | -0.51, 20.1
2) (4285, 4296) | 0.14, 19.3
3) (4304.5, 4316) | -0.33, 19.8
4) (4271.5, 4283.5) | -0.05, 19.8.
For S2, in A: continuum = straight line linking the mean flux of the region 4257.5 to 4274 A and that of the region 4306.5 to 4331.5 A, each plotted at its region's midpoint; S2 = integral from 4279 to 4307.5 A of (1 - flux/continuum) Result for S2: -0.2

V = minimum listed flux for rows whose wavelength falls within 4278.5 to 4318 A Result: 17.53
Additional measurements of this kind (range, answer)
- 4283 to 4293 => 17.79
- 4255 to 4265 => 19.07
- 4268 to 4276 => 17.98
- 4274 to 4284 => 18.93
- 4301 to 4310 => 18.9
